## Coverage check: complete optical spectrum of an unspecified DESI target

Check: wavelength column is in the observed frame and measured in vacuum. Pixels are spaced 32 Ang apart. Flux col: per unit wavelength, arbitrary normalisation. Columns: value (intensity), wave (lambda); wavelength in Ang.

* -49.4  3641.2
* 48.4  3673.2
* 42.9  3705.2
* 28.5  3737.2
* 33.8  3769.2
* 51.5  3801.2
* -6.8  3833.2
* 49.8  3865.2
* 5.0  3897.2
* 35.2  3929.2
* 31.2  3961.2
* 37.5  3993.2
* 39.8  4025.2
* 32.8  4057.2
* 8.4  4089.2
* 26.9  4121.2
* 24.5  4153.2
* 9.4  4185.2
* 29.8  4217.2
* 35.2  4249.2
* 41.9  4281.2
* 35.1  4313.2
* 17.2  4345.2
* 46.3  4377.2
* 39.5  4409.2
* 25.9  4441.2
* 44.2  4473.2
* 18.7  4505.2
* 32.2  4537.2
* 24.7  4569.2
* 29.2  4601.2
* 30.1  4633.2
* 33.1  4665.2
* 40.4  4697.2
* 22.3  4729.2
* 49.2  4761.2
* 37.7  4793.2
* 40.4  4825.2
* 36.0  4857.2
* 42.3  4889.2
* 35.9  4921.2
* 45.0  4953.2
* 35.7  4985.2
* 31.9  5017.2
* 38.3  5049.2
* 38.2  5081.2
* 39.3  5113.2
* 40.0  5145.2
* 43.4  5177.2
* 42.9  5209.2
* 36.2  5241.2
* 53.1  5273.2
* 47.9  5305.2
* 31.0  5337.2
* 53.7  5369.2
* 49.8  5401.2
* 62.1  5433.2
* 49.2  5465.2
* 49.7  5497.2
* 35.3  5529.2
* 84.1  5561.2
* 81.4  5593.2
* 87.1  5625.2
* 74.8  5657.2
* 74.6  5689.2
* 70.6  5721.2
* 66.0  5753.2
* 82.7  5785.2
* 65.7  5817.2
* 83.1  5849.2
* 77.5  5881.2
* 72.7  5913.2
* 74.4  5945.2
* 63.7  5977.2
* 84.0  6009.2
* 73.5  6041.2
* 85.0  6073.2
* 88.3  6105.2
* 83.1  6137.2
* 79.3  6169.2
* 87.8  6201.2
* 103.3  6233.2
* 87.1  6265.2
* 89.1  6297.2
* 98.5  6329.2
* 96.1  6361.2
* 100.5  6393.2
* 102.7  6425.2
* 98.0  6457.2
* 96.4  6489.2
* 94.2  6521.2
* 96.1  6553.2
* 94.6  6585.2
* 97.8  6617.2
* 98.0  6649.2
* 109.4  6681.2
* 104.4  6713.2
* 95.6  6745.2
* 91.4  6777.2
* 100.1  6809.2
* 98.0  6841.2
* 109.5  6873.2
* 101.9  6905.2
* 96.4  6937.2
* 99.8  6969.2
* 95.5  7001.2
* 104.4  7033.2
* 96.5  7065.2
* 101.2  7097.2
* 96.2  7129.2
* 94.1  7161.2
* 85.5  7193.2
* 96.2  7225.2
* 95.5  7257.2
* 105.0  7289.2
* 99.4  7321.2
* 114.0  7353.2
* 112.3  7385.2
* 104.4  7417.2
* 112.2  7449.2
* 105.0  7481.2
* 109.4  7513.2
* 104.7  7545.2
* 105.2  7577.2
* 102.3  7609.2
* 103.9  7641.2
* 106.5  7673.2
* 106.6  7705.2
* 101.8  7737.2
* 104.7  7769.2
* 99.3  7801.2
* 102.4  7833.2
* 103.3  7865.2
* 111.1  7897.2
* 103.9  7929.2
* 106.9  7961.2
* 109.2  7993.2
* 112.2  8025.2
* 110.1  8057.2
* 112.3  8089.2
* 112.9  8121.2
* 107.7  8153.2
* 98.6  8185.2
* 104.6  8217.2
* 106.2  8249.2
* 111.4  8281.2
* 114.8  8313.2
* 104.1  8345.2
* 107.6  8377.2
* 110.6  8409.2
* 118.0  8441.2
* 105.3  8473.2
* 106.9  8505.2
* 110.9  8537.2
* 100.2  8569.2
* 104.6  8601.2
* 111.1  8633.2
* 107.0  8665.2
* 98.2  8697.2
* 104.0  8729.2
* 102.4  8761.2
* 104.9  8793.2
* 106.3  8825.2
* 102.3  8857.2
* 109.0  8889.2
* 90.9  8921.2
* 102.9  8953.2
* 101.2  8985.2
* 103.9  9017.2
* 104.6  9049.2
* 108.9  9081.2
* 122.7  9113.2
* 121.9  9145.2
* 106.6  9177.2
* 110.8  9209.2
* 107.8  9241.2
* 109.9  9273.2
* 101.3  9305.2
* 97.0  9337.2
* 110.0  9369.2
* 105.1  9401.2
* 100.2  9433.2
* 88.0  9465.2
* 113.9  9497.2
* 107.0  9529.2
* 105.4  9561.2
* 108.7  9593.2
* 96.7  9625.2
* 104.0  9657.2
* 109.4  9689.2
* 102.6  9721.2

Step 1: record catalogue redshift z 0.391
